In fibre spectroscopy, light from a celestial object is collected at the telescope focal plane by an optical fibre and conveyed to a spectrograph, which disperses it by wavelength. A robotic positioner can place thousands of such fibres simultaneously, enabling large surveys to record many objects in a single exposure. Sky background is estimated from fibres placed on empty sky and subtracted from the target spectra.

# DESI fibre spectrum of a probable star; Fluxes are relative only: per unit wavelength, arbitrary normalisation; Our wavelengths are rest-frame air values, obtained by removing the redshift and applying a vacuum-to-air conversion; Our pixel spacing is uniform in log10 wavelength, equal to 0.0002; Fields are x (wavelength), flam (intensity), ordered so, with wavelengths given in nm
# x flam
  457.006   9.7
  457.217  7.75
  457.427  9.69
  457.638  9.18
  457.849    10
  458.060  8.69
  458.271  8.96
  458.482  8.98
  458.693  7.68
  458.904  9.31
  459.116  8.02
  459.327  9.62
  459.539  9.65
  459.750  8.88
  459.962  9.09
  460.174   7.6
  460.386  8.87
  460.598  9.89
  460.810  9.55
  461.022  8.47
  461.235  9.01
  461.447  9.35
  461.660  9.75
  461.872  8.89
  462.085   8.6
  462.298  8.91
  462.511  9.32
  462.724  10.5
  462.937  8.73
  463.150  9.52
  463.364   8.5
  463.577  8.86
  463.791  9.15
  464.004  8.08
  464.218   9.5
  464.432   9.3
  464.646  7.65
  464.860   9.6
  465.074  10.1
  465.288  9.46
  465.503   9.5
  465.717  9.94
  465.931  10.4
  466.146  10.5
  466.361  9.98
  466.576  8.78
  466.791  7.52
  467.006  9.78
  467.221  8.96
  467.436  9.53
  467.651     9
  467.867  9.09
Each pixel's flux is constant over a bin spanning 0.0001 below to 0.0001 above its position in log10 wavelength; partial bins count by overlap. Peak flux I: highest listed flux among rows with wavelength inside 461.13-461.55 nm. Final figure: 9.35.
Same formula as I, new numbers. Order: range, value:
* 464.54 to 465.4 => 10.1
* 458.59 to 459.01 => 9.31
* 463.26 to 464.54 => 9.5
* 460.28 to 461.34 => 9.89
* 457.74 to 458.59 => 10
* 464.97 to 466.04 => 10.4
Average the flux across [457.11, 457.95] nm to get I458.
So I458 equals 9.15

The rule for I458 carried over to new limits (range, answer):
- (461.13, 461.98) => 9.25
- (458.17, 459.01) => 8.73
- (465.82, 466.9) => 9.43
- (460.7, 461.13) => 9.01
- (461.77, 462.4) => 8.79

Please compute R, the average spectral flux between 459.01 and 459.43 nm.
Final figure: 8.82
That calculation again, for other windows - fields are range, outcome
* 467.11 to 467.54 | 9.25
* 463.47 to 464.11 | 8.71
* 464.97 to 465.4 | 9.76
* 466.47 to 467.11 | 8.69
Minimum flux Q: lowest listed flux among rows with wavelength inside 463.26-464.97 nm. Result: 7.65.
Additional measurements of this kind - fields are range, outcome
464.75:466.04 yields 9.46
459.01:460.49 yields 7.6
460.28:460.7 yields 8.87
